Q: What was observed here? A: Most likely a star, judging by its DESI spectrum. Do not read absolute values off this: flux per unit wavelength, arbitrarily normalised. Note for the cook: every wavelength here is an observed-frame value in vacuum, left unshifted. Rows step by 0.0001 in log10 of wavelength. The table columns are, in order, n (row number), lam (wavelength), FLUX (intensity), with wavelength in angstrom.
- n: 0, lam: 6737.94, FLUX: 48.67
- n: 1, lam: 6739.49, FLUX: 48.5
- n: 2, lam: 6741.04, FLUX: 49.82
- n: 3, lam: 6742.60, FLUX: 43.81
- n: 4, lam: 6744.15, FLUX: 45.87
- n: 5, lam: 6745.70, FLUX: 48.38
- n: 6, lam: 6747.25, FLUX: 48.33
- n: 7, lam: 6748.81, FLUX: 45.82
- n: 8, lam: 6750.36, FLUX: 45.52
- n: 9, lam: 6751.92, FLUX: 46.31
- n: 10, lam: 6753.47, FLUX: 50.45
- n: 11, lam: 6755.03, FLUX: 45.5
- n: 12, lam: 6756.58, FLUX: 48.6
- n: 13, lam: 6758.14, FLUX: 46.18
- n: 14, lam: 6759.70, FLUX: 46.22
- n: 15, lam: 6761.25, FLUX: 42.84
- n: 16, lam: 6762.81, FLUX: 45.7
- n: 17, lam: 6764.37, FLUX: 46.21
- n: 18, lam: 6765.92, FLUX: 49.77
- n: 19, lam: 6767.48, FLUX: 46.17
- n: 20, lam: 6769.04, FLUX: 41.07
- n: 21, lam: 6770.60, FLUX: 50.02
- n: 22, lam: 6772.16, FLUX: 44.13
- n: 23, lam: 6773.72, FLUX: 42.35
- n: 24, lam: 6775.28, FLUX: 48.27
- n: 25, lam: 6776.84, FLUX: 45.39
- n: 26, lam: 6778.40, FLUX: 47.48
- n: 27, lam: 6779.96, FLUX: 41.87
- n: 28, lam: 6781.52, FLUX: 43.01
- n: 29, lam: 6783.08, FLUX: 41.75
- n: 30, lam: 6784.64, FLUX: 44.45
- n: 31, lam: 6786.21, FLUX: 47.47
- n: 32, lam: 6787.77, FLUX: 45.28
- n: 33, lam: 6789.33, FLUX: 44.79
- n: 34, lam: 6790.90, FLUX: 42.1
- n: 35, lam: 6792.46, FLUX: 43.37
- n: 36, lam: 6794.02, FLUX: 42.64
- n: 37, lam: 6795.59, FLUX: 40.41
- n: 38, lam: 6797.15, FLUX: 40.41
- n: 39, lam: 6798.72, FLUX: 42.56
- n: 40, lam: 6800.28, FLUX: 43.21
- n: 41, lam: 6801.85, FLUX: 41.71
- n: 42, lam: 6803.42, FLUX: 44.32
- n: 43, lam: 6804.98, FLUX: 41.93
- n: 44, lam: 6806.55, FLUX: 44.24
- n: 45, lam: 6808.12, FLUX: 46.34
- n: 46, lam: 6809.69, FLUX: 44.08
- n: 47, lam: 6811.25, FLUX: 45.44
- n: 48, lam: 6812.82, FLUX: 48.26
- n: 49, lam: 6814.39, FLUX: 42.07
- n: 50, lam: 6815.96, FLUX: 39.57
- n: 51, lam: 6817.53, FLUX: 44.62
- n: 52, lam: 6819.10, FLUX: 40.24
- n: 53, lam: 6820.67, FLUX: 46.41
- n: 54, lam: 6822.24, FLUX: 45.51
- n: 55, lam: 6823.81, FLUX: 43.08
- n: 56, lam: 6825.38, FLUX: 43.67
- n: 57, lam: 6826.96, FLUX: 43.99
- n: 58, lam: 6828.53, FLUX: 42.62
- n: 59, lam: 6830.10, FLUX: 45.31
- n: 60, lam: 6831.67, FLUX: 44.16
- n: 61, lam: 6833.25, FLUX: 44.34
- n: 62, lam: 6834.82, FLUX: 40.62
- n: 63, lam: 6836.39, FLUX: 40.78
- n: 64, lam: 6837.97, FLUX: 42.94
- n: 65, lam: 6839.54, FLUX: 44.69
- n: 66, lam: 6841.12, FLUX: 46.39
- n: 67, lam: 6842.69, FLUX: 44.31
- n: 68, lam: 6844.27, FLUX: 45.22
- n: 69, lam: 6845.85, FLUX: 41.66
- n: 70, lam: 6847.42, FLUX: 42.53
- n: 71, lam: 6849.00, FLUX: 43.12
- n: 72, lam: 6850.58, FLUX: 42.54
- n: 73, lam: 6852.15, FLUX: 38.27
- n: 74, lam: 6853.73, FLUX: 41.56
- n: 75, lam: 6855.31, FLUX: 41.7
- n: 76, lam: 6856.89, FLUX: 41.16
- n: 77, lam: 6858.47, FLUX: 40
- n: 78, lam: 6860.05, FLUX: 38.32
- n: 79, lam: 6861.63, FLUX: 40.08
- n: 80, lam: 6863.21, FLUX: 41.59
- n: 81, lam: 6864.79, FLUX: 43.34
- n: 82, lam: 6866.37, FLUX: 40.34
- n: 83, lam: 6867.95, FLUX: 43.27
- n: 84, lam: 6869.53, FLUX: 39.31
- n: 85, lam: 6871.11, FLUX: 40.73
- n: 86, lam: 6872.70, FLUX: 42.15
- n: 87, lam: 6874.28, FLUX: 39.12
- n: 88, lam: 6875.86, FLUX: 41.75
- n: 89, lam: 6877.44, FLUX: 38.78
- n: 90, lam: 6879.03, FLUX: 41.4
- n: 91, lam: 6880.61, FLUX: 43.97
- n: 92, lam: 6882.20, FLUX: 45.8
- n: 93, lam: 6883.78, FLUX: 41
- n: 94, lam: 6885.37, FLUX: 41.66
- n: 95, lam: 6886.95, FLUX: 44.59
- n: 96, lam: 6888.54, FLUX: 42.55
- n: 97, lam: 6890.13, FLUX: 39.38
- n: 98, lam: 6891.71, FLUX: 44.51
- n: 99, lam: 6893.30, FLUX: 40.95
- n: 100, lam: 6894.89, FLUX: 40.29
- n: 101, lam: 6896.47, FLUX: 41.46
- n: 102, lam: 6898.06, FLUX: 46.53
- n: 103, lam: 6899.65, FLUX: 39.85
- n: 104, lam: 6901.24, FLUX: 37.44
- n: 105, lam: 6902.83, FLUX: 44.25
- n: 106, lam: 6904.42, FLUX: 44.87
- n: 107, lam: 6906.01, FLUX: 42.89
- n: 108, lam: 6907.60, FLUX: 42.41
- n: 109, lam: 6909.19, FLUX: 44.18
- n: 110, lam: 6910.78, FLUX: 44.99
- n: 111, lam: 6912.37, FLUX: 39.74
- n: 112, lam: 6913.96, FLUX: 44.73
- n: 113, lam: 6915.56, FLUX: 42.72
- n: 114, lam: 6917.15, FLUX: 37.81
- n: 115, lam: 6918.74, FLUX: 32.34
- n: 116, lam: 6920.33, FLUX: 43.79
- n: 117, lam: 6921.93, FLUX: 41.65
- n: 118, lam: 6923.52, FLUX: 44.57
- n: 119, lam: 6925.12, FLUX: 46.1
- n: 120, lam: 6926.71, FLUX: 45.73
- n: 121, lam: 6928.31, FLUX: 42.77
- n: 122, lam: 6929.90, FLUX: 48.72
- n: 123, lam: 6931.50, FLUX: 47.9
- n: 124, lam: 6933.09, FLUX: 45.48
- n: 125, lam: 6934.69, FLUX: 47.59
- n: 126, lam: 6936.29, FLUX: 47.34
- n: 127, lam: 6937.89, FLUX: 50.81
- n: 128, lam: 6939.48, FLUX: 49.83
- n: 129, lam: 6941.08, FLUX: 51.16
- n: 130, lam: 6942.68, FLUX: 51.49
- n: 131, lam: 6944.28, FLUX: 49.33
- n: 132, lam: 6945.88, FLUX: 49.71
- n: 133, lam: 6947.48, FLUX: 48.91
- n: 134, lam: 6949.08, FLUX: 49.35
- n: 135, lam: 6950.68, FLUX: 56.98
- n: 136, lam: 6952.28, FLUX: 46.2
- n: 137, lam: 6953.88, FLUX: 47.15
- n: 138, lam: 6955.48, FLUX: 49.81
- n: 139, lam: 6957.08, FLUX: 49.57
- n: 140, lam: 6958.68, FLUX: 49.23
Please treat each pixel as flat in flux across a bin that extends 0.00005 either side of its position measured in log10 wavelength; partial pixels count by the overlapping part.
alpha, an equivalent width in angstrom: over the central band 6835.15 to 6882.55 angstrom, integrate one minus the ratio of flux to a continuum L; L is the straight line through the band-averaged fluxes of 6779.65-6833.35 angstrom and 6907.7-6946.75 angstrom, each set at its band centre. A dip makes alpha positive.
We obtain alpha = 2.69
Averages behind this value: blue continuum 43.6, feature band 41.8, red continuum 45.4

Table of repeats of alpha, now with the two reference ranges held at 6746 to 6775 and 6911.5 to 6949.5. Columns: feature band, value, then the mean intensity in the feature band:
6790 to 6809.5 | 1.4 angstrom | 42.8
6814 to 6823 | 0.6 angstrom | 43.1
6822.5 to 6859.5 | 2.6 angstrom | 42.8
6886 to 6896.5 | 0.9 angstrom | 42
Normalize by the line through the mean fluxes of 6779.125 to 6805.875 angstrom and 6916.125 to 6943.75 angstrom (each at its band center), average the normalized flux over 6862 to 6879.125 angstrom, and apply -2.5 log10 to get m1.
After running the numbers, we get 0.09 mag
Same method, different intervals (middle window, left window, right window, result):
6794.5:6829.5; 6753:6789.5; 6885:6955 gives 0.05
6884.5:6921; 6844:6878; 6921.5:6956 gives 0.07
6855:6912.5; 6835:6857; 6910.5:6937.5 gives 0.04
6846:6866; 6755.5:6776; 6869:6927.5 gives 0.05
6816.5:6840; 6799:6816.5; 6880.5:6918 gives 0.00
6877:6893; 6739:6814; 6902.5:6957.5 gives 0.08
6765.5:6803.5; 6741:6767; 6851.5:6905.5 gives 0.03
